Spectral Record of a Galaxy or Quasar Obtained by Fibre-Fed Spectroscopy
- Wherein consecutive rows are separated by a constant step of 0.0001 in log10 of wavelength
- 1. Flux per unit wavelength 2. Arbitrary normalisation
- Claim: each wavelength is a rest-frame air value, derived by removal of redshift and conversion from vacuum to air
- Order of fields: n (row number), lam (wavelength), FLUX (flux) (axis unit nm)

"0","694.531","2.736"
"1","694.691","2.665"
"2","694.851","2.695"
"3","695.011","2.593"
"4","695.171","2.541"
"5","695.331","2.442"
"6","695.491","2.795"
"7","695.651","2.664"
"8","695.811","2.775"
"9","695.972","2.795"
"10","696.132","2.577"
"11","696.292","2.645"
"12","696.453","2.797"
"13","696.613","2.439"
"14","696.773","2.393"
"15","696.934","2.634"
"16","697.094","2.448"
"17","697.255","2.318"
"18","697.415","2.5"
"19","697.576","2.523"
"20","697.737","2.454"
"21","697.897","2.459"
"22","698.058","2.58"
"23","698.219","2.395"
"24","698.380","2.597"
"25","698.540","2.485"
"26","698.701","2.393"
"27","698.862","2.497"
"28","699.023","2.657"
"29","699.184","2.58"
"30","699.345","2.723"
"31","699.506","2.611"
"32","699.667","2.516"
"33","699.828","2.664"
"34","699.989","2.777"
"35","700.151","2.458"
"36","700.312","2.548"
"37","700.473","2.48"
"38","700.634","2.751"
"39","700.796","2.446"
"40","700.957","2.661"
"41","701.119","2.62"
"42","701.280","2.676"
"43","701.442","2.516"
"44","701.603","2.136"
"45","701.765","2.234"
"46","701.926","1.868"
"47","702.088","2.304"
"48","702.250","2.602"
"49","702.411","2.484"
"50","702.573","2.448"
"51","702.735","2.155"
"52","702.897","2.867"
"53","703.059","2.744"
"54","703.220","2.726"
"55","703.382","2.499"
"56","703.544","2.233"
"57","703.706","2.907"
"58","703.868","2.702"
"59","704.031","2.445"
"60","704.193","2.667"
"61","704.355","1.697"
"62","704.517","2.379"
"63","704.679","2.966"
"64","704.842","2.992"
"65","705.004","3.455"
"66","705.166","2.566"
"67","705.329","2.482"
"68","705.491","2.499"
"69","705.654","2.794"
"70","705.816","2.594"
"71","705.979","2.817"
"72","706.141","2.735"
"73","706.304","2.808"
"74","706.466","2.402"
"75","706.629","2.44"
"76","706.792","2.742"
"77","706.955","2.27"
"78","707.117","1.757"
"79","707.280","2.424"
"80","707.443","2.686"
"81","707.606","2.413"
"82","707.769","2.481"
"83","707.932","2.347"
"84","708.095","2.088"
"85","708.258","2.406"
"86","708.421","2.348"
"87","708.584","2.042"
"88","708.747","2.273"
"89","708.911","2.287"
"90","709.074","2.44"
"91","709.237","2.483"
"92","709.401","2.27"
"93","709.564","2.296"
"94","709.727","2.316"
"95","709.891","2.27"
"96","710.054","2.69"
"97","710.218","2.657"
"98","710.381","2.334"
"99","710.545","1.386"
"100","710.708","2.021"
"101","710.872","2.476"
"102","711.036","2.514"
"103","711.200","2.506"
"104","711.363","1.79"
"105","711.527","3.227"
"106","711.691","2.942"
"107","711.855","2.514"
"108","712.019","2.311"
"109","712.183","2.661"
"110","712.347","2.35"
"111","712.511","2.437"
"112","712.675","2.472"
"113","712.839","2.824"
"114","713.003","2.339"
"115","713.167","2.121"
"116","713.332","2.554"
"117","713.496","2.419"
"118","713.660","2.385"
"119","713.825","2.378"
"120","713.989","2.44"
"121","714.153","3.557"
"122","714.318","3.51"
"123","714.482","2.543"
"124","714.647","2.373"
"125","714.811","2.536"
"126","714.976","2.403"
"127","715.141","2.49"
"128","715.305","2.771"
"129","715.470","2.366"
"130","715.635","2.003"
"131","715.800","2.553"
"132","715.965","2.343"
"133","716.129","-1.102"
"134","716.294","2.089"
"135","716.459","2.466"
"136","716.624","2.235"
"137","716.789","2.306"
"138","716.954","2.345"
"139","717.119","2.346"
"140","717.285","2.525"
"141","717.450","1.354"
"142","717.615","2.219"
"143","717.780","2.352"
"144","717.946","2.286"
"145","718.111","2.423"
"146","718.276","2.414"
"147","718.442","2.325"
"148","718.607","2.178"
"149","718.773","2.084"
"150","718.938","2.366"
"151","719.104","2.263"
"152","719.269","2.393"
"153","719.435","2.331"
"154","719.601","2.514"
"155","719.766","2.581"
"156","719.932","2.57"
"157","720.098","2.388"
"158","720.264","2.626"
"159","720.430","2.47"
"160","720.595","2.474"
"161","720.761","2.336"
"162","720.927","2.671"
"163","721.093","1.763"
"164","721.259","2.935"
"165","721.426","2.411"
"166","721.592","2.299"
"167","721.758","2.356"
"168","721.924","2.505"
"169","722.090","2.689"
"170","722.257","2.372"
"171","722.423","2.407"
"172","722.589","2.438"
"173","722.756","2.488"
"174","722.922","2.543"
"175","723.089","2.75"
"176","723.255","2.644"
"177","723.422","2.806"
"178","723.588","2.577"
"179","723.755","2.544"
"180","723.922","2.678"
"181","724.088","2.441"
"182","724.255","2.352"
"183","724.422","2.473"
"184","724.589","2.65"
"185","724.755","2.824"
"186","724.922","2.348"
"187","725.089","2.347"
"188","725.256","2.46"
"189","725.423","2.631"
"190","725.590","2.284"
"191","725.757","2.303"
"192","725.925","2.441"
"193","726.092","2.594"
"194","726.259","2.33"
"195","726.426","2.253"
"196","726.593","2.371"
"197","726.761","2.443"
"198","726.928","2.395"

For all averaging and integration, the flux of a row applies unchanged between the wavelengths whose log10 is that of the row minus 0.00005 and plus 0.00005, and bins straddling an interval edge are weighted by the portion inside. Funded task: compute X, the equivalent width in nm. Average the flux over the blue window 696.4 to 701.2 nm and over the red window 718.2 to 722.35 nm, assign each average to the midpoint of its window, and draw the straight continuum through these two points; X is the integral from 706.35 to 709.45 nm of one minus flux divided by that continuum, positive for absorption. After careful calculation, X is 0.17 nm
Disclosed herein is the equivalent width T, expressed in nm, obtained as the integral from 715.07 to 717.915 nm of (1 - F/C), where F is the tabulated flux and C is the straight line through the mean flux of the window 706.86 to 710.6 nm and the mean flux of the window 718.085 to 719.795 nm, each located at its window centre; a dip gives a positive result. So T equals 0.29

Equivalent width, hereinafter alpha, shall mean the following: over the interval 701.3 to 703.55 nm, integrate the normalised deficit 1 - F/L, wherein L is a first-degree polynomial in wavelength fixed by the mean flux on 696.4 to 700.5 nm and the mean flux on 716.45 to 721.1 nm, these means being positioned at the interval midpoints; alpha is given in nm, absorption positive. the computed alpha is 0.06 nm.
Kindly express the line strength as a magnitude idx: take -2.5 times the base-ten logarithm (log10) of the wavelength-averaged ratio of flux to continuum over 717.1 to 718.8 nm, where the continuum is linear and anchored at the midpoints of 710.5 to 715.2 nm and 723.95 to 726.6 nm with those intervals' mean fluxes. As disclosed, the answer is 0.12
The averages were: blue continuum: 2.51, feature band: 2.23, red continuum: 2.45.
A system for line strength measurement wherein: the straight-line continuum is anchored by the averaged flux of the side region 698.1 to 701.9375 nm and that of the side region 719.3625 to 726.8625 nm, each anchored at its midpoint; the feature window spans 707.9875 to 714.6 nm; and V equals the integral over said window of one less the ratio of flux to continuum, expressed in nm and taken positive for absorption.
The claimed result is 0.15 nm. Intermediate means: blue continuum 2.52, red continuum 2.48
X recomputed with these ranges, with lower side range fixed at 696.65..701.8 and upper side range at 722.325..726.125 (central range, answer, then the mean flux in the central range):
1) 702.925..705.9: -0.13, 2.63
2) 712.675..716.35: 0.23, 2.36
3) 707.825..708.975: 0.12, 2.26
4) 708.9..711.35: 0.20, 2.32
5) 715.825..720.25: 0.58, 2.19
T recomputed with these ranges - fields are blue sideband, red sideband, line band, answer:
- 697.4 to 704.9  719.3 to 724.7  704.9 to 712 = 0.189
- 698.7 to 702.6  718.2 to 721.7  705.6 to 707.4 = -0.036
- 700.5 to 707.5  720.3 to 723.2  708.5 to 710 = 0.127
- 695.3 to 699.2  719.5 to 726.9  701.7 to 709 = 0.121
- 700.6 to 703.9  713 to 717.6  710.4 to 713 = -0.072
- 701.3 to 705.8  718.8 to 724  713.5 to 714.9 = -0.107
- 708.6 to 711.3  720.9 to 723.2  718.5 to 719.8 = 0.056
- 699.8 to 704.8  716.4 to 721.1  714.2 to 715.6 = -0.145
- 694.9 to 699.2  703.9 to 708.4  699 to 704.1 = 0.024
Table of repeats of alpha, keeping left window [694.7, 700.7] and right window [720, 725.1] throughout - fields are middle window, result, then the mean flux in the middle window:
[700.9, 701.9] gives 0.05 nm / 2.44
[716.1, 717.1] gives 0.24 nm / 1.91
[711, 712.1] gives 0.00 nm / 2.54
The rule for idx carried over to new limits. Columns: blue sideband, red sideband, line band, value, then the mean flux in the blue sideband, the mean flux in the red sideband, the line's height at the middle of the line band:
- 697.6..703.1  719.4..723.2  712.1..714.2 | -0.01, 2.51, 2.48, 2.49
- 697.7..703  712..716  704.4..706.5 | -0.09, 2.51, 2.53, 2.52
